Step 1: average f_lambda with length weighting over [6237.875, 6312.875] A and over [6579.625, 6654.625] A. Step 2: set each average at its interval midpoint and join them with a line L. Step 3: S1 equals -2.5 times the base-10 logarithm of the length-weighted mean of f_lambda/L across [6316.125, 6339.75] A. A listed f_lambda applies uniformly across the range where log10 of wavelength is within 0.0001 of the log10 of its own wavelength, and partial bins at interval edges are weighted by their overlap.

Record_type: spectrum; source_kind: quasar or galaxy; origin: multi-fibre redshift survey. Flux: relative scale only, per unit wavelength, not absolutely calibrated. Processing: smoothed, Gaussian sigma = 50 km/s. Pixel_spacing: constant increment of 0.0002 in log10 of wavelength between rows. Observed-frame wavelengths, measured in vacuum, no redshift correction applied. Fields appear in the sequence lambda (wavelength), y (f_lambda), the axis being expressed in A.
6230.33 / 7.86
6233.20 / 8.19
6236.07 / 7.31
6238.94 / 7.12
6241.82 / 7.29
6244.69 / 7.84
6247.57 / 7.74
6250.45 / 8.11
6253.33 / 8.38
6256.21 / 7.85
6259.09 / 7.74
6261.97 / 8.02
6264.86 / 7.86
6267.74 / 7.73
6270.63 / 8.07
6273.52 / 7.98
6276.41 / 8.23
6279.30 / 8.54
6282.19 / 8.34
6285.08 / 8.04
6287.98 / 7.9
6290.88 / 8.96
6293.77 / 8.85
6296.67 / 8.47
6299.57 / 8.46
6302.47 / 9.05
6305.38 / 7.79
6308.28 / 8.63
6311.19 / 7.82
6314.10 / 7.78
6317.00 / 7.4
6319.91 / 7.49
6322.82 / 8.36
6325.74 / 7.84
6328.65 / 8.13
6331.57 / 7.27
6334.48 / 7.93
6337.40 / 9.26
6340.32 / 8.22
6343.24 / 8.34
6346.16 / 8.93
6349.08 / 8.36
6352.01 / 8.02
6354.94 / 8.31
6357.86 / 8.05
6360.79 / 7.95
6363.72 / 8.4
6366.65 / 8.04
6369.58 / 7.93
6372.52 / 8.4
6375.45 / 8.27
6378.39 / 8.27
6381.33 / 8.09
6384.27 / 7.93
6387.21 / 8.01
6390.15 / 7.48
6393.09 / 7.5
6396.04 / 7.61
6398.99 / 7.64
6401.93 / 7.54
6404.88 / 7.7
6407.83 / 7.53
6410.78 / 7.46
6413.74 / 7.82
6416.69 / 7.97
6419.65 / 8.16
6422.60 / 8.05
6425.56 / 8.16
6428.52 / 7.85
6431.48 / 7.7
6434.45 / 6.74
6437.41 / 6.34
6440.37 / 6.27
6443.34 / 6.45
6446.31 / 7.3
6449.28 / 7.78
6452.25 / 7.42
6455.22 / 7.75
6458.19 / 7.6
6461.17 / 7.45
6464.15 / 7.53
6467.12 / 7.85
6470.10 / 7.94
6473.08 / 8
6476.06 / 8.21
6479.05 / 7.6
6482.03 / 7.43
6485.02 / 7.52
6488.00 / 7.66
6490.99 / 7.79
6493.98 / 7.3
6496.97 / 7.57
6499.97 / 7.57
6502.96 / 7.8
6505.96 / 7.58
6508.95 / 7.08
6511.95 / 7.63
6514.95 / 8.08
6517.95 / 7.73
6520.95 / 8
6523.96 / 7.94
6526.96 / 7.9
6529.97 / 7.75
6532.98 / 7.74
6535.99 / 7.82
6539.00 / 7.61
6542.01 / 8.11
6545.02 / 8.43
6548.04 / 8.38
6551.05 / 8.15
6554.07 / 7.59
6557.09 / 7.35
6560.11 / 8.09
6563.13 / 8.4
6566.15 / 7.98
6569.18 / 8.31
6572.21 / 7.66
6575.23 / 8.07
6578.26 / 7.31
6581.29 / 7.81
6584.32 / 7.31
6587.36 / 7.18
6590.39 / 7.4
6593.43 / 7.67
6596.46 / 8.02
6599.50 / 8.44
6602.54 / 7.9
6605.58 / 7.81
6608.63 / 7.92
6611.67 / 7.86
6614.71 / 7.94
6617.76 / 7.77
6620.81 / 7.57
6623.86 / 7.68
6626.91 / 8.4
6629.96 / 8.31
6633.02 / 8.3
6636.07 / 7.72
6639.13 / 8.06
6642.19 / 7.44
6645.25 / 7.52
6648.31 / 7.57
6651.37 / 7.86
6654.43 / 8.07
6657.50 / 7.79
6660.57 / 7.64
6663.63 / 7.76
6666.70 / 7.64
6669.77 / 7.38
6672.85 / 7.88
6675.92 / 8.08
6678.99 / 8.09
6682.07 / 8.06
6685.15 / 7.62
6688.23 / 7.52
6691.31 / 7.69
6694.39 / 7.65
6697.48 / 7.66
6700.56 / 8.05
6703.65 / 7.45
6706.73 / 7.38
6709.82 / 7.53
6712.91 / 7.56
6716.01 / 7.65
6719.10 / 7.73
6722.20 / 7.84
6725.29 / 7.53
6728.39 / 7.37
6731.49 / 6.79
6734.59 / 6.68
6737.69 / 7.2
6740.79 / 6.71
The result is 0.01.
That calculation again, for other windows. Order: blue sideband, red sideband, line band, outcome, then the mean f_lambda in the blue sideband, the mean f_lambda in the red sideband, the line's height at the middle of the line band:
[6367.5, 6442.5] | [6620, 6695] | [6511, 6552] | -0.027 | 7.69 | 7.82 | 7.75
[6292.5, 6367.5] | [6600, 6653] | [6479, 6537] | 0.045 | 8.2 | 7.87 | 8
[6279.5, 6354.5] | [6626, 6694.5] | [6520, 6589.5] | 0.013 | 8.23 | 7.83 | 7.95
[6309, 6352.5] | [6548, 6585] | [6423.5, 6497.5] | 0.067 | 8.09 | 7.87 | 7.97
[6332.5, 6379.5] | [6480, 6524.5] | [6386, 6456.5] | 0.069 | 8.28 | 7.64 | 7.99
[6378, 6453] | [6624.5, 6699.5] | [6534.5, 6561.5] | -0.035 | 7.56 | 7.82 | 7.7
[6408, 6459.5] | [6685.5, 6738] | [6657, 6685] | -0.044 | 7.46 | 7.5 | 7.49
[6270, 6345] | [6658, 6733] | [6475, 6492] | 0.037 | 8.2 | 7.65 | 7.95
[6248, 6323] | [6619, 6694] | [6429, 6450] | 0.153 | 8.14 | 7.82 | 8.01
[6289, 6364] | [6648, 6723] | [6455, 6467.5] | 0.060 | 8.23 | 7.73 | 8.04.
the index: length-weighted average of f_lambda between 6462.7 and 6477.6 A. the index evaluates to 7.91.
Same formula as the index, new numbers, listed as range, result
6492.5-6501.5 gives 7.48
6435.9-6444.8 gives 6.36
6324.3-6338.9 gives 8.09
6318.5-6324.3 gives 7.92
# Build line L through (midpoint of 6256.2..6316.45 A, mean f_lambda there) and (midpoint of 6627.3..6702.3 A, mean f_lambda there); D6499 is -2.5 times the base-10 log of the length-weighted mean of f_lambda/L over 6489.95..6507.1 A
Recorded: 0.05 mag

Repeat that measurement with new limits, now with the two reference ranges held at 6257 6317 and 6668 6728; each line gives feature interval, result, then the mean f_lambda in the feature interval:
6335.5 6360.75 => -0.037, 8.4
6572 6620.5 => 0.009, 7.75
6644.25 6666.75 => 0.000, 7.74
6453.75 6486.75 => 0.035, 7.72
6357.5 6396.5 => 0.011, 8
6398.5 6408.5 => 0.061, 7.61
